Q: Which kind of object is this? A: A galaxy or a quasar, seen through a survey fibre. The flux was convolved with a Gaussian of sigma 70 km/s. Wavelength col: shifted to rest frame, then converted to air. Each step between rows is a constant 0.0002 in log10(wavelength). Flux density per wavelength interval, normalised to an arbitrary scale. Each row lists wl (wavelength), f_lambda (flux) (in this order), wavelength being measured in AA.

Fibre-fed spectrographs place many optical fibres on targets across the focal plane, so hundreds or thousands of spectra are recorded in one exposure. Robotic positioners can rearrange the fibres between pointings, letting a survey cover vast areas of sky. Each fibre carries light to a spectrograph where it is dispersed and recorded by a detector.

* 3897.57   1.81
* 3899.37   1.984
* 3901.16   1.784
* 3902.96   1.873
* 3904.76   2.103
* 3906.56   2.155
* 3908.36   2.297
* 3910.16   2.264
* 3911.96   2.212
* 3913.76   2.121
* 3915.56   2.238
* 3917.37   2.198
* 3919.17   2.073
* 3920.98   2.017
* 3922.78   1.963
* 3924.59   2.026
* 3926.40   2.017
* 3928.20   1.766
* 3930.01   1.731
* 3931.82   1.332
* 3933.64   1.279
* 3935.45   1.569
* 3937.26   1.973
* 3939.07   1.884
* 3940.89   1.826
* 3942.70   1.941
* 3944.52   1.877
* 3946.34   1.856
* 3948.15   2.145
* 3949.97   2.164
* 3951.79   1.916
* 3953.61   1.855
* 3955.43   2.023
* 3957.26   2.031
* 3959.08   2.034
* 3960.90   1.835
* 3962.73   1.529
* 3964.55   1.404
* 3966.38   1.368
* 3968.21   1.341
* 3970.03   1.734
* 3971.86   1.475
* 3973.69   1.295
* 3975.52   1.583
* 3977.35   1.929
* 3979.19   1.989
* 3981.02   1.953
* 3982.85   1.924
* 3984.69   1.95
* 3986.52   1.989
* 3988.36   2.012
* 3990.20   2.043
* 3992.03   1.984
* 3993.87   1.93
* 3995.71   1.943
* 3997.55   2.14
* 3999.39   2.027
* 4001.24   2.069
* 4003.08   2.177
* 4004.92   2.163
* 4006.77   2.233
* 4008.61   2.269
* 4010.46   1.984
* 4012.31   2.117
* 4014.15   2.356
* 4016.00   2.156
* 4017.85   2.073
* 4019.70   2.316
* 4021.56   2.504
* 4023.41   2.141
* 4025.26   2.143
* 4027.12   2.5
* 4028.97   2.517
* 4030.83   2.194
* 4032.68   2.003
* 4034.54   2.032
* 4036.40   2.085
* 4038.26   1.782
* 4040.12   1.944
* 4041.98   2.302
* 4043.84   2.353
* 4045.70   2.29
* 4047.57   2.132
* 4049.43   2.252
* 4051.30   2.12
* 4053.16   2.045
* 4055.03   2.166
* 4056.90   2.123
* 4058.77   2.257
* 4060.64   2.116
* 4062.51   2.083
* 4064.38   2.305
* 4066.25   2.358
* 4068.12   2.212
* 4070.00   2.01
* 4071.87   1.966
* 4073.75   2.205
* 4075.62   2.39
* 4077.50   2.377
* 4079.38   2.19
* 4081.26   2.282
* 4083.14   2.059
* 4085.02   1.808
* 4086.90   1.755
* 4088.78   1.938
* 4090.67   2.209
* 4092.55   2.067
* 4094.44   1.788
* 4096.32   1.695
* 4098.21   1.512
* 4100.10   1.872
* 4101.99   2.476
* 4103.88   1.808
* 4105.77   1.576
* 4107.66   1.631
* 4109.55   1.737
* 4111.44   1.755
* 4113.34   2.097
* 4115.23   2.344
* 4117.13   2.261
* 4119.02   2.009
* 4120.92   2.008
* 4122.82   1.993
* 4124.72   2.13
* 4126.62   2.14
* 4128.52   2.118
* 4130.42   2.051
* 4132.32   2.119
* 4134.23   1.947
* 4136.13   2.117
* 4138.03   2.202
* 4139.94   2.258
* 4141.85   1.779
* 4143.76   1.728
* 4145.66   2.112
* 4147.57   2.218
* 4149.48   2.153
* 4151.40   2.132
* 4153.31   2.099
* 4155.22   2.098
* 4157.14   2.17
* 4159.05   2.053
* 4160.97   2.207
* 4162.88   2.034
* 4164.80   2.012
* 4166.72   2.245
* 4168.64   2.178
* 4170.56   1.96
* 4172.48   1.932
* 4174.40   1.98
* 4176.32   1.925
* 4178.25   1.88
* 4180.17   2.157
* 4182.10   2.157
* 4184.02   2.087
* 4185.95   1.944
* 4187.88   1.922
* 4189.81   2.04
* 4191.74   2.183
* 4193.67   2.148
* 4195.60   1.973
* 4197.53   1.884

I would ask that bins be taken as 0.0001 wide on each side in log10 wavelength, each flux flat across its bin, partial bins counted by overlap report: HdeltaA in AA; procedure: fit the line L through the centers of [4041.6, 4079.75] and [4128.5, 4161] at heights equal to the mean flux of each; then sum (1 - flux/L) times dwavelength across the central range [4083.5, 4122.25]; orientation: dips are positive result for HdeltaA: 4.0 AA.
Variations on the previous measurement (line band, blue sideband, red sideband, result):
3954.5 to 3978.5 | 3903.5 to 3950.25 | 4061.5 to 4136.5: 3.8 AA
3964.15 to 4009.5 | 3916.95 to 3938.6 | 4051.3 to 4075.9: 2.1 AA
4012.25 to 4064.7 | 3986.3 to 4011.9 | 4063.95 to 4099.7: -3.1 AA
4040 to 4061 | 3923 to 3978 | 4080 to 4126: -3.3 AA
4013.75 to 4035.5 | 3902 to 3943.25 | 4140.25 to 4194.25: -2.7 AA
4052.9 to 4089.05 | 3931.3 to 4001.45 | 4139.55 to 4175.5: -3.3 AA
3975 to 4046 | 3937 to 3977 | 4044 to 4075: -4.4 AA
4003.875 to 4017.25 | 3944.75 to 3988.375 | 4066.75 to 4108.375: -2.2 AA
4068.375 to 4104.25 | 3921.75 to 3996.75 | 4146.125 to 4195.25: -1.0 AA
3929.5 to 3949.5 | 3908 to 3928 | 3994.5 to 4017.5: 3.2 AA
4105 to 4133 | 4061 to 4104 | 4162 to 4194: 0.8 AA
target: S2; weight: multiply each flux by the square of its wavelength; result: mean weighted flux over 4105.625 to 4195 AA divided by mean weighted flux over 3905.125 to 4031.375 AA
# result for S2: 1.1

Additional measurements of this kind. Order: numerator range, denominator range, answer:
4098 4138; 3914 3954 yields 1.16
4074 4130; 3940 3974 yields 1.21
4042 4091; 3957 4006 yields 1.22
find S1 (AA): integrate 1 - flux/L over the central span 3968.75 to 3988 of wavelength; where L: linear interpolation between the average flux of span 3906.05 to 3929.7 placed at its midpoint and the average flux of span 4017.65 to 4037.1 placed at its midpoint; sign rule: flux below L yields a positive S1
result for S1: 3.47 AA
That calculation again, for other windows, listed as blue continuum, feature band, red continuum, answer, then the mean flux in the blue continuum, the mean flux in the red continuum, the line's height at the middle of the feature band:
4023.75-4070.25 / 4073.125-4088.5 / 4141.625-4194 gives 0.1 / 2.17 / 2.06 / 2.14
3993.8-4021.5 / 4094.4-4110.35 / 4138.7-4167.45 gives 2.4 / 2.15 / 2.09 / 2.11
